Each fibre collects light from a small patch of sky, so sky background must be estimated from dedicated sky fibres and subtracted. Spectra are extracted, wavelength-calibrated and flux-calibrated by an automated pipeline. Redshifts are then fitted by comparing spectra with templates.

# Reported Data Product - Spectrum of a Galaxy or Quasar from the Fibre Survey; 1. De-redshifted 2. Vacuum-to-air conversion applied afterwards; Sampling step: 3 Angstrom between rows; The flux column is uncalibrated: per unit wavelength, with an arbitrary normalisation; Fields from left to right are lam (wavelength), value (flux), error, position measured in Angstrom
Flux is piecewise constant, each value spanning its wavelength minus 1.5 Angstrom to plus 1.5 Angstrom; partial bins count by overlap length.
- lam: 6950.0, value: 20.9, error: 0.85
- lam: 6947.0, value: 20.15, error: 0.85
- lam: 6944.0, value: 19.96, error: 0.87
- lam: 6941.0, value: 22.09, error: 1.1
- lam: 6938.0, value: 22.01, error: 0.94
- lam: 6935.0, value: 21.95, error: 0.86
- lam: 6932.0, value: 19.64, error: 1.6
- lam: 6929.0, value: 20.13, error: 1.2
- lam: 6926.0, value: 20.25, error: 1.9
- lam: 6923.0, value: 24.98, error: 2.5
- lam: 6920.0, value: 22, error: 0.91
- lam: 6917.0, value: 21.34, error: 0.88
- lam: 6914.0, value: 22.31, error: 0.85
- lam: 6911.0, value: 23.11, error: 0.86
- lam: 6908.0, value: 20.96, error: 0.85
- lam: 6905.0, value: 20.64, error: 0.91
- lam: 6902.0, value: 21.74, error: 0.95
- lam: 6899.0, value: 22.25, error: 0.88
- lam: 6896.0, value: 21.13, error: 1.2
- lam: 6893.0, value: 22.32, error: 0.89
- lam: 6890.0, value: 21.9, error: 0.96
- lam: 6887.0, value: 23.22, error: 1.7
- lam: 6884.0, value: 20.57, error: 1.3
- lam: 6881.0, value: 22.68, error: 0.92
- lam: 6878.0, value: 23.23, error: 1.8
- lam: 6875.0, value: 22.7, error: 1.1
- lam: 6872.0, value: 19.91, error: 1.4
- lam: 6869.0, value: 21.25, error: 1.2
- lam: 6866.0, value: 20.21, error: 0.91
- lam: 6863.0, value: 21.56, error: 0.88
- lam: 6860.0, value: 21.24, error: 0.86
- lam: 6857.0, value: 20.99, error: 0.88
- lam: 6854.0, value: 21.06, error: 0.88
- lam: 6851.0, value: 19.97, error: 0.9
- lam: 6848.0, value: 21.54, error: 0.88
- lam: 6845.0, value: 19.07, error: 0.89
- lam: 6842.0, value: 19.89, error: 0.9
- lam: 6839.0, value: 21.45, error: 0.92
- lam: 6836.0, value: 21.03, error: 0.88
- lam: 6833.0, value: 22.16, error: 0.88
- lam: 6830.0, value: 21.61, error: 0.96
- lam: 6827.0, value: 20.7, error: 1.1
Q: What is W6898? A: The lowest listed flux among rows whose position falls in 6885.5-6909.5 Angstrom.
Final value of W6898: 20.64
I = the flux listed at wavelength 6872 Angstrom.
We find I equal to 19.91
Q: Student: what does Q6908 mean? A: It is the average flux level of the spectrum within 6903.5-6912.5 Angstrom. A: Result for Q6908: 21.6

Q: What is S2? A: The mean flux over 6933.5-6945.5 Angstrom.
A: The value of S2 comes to 21.5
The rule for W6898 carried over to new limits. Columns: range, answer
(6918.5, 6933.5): 19.64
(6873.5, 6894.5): 20.57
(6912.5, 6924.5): 21.34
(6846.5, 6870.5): 19.97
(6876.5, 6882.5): 22.68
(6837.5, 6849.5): 19.07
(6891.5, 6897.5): 21.13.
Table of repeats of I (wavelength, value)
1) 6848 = 21.54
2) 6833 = 22.16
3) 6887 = 23.22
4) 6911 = 23.11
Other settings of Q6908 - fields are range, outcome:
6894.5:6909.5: 21.3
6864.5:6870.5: 20.7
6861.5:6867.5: 20.9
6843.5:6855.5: 20.4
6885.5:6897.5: 22.1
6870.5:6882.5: 22.1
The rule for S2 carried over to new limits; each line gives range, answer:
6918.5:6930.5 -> 21.8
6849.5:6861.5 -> 20.8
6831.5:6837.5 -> 21.6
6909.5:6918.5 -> 22.3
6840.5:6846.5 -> 19.5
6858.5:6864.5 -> 21.4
